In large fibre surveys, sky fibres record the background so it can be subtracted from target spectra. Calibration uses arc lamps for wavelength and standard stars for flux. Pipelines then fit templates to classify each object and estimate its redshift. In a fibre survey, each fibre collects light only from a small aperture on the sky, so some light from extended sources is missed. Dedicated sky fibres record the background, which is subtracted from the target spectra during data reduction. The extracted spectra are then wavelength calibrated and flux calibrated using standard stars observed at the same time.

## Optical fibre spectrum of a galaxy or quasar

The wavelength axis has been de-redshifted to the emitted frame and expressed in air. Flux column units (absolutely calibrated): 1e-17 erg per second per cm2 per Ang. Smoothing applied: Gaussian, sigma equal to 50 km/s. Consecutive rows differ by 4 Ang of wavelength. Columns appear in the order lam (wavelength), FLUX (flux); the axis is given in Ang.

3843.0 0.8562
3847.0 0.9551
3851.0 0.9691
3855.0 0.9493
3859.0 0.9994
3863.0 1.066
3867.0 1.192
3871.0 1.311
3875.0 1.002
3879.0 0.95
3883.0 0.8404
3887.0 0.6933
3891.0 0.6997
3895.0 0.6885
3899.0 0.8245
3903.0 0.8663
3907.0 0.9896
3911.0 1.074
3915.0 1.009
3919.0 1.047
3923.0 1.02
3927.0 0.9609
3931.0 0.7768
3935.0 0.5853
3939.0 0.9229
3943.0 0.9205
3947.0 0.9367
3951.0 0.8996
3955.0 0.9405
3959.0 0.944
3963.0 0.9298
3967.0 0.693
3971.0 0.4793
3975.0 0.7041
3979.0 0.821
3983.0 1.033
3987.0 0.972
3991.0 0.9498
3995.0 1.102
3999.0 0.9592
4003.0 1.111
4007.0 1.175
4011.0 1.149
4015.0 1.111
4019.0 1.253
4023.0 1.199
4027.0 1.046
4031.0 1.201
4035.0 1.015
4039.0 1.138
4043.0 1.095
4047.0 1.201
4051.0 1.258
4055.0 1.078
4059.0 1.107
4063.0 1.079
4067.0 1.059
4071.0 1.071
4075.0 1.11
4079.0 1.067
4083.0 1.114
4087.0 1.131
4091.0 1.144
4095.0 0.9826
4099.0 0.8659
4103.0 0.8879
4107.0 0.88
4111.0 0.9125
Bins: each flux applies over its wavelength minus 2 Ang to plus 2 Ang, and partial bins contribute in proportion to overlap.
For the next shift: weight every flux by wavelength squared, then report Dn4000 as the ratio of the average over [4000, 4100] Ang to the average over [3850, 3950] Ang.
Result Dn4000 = 1.3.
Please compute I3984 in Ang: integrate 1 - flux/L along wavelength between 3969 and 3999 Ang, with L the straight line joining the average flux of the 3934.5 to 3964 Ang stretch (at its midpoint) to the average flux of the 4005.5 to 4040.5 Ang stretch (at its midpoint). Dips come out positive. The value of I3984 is 4.3 Ang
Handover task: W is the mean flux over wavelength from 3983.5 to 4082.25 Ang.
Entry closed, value 1.1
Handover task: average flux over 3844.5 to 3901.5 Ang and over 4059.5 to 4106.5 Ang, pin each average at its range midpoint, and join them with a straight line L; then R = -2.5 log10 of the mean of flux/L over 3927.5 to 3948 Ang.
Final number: 0.17 mag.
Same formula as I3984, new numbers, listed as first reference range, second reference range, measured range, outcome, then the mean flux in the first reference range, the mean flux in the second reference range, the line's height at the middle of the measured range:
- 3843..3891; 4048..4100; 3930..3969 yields 6.3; 0.975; 1.09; 1.02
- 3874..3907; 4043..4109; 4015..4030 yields -2.5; 0.825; 1.07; 0.996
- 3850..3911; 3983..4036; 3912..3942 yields 2.6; 0.94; 1.09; 0.996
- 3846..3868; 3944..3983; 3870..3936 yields 2.5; 1.02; 0.83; 0.936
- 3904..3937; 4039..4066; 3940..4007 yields 6.9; 0.931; 1.13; 1.01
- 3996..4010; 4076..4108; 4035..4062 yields -2.1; 1.09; 1.02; 1.05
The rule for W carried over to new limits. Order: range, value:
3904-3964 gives 0.929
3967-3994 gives 0.827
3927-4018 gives 0.919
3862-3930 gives 0.951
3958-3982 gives 0.766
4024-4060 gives 1.13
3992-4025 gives 1.13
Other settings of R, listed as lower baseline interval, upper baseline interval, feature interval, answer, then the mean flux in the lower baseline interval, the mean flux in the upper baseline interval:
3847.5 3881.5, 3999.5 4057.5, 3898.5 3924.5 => 0.10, 1.05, 1.14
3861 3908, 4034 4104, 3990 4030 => -0.08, 0.926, 1.08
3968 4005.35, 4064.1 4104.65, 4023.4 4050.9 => -0.16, 0.9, 1.05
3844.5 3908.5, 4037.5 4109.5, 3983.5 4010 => -0.03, 0.936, 1.07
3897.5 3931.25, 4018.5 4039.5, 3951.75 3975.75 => 0.29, 0.963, 1.13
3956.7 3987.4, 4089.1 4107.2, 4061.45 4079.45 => -0.16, 0.815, 0.958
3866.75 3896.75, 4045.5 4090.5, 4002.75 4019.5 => -0.10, 0.908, 1.12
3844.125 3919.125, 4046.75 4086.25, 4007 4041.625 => -0.06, 0.951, 1.11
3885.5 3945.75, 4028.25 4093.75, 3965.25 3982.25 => 0.36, 0.874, 1.11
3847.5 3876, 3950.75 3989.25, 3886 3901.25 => 0.34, 1.07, 0.84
